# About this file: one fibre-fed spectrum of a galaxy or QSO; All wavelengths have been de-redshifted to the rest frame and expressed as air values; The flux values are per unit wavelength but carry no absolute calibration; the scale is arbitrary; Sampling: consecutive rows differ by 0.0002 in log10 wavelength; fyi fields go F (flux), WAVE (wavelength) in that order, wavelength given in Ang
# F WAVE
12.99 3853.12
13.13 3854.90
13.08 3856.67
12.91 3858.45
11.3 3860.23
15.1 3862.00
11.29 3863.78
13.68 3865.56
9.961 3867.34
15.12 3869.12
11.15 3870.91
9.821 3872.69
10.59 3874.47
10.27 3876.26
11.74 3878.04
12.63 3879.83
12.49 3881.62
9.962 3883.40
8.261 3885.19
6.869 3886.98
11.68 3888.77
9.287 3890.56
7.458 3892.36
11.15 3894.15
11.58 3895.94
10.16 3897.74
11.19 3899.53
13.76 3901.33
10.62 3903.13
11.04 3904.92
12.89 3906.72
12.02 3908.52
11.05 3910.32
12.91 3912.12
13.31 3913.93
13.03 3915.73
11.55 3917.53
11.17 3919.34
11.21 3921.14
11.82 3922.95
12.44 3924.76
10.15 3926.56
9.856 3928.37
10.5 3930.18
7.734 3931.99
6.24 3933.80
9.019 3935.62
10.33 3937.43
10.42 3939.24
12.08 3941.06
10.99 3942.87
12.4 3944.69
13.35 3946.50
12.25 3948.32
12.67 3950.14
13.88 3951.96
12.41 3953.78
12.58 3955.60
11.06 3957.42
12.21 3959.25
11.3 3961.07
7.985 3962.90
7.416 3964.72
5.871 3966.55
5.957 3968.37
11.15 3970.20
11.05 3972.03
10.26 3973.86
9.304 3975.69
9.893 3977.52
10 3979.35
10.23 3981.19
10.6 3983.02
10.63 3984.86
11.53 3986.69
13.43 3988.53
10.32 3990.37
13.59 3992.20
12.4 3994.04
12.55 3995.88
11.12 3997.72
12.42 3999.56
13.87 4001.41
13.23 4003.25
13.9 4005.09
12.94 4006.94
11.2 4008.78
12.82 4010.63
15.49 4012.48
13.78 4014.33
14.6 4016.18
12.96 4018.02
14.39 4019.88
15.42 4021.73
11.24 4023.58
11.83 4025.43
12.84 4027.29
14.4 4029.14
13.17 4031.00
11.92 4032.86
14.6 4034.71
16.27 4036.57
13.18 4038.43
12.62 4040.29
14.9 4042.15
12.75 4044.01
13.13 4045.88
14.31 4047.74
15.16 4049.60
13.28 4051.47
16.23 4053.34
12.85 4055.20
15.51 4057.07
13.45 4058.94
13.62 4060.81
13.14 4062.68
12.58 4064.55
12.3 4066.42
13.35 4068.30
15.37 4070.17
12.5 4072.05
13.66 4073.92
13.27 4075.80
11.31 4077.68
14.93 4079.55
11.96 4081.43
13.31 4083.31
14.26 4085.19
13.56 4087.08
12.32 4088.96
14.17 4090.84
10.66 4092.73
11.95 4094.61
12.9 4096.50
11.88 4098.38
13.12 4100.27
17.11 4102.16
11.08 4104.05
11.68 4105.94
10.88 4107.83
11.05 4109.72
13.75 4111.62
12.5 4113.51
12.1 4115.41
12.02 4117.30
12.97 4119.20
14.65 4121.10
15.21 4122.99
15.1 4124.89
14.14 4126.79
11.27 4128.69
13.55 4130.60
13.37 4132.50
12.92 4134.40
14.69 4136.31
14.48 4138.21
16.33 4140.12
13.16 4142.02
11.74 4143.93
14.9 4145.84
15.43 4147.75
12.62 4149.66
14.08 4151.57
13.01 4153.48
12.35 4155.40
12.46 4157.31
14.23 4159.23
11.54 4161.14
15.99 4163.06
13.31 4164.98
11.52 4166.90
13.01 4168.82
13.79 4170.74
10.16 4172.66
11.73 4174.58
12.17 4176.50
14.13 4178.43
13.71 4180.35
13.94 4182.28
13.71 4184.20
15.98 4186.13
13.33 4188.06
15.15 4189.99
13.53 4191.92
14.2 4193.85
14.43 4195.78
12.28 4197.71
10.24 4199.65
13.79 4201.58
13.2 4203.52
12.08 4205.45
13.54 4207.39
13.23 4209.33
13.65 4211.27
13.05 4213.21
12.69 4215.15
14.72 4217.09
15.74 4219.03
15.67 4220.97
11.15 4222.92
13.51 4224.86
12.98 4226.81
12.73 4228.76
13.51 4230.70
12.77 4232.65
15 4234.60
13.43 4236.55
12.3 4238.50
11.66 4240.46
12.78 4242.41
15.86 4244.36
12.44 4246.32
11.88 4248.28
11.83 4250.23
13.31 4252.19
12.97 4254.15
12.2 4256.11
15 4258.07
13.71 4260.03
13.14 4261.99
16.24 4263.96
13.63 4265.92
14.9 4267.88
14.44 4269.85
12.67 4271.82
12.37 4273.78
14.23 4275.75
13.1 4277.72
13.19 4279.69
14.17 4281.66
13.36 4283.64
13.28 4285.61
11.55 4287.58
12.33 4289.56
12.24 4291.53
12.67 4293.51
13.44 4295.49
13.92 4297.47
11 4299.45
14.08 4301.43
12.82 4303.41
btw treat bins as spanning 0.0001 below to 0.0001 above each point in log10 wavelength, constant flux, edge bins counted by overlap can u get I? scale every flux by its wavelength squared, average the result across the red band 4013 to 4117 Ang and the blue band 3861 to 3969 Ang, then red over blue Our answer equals 1.30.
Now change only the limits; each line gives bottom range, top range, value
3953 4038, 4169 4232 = 1.24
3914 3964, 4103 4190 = 1.32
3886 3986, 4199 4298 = 1.44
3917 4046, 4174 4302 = 1.28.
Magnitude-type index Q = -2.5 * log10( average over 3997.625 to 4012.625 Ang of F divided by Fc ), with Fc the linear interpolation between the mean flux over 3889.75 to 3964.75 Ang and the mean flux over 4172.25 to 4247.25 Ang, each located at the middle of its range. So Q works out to -0.11 mag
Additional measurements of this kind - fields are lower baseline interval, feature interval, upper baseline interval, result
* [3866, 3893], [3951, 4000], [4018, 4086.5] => 0.14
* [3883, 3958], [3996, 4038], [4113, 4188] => -0.11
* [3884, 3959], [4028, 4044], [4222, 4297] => -0.17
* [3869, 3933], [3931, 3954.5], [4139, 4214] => 0.03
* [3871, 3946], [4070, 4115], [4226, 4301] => -0.07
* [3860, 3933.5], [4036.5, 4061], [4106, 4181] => -0.13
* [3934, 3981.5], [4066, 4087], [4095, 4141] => -0.06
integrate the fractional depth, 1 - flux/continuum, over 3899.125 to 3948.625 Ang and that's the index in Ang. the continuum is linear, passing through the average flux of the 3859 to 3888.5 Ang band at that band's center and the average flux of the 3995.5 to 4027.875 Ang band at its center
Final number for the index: 2.94 Ang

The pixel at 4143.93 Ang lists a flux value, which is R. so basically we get 11.74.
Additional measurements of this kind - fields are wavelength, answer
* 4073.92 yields 13.66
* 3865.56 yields 13.68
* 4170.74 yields 13.79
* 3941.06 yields 12.08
